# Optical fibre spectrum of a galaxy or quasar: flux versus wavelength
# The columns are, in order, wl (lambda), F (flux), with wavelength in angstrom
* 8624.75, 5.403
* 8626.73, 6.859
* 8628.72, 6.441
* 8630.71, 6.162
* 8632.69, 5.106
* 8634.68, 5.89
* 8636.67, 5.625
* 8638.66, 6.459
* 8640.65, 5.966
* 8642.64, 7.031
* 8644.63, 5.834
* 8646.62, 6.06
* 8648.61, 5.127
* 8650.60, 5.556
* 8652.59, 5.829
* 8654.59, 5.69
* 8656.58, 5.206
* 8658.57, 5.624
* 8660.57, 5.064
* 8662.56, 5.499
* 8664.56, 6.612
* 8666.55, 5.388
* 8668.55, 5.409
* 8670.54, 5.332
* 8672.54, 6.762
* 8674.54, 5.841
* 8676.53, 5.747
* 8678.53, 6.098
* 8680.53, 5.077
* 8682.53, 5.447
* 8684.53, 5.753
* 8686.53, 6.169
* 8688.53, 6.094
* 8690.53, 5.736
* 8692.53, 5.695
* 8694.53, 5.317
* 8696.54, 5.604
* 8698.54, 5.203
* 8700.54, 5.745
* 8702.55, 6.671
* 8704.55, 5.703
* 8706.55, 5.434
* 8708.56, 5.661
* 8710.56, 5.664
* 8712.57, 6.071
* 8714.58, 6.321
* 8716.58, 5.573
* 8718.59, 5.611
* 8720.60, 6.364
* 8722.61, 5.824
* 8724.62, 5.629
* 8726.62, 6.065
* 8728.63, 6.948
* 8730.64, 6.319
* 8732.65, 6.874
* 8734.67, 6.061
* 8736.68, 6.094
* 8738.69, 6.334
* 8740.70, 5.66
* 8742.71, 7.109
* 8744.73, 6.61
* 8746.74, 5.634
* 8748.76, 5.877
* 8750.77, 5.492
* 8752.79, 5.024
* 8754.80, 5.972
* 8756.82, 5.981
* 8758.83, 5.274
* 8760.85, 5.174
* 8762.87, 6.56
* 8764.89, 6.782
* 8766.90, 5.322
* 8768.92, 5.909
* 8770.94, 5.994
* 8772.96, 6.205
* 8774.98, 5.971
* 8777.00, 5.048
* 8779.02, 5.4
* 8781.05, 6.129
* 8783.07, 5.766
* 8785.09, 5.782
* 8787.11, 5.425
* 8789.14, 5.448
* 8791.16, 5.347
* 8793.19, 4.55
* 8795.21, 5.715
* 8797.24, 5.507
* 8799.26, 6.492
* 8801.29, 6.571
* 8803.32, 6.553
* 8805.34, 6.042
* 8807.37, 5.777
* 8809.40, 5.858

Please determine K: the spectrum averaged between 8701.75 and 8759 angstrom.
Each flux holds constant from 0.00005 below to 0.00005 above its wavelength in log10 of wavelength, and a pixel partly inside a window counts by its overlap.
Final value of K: 6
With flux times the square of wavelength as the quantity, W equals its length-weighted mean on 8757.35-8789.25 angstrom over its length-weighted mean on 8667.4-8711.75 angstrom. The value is 1.03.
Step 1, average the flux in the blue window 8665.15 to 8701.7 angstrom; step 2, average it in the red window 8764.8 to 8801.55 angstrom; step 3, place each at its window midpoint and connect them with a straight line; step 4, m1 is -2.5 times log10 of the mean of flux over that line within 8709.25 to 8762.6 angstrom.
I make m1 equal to -0.05 mag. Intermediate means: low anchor 5.7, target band 5.99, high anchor 5.71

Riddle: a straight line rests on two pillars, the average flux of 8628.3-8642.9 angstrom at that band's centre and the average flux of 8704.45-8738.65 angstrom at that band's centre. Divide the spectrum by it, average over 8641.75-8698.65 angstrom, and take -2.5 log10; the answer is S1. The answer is 0.06 mag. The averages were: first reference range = 6.02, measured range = 5.72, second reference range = 6.03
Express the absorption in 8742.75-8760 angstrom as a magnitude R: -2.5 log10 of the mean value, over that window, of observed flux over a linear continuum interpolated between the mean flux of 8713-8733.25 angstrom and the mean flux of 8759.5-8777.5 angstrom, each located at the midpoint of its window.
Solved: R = 0.03 mag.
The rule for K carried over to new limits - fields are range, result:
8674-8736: 5.88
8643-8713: 5.72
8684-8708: 5.76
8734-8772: 5.94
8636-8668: 5.78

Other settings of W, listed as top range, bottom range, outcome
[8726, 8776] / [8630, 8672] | 1.08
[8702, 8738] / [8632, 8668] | 1.07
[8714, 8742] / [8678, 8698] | 1.09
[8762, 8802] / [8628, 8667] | 1.03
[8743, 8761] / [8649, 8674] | 1.04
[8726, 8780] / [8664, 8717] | 1.05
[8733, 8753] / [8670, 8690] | 1.05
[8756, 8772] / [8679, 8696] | 1.05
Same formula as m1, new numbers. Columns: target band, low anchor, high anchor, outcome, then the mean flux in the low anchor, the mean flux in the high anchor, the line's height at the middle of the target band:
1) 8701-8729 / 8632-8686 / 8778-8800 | -0.05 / 5.75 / 5.58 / 5.68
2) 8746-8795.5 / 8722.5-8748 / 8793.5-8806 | 0.09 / 6.25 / 6.06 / 6.15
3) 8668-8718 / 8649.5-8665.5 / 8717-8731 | 0.02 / 5.63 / 6.08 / 5.87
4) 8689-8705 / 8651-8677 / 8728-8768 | 0.02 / 5.69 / 6.05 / 5.83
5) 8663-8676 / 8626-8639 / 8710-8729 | 0.03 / 6.04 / 5.98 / 6.02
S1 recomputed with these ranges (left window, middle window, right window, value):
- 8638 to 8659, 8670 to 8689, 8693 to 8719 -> -0.01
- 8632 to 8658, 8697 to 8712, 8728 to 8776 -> 0.04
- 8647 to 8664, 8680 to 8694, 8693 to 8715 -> -0.01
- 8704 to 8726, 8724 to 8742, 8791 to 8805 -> -0.08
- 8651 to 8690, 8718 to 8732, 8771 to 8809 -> -0.07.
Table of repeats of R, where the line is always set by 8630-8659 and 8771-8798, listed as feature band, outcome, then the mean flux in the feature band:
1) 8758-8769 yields -0.04 mag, 5.84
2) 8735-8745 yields -0.12 mag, 6.32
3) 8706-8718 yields -0.02 mag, 5.79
